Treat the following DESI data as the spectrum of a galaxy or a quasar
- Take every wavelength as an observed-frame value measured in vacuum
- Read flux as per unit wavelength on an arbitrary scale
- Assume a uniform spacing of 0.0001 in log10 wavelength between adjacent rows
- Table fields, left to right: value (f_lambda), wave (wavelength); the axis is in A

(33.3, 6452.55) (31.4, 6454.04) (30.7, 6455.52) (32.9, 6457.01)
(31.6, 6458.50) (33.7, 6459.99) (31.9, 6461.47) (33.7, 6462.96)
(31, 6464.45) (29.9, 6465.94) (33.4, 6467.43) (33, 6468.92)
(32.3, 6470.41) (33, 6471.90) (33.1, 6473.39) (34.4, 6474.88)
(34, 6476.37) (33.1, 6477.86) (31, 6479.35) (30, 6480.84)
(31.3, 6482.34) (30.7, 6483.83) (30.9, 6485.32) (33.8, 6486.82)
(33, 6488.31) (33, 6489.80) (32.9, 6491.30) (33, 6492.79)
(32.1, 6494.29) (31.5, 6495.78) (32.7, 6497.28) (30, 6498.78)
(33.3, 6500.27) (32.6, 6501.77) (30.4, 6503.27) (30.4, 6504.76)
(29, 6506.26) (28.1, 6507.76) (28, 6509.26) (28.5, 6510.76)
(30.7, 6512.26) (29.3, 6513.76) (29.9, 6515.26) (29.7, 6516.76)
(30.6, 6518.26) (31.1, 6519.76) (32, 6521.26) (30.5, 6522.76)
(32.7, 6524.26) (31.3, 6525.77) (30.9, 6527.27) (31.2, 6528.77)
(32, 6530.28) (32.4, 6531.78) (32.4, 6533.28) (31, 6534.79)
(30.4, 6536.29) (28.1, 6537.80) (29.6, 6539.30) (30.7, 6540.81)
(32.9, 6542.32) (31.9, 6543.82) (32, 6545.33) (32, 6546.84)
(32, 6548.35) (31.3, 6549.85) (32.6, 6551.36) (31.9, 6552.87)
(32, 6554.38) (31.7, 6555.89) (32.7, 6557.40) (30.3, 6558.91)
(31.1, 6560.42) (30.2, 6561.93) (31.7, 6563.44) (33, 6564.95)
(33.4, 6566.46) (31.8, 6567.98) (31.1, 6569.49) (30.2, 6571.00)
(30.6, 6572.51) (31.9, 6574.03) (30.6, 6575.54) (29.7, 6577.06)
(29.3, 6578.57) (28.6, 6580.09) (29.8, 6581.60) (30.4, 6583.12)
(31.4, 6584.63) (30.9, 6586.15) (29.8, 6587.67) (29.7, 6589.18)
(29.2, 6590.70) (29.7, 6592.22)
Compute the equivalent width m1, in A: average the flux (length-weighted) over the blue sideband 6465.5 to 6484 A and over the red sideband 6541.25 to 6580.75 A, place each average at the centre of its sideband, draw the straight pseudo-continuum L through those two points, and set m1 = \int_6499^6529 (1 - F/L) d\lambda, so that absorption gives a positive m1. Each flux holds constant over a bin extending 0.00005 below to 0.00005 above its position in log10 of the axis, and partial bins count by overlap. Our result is 1.33 A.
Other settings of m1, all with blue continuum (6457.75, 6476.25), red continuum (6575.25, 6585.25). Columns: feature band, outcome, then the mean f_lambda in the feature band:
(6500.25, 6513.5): 0.7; 29.9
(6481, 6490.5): 0.1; 32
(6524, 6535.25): -0.2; 31.7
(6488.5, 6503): -0.2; 32.3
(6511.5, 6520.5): 0.4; 30.2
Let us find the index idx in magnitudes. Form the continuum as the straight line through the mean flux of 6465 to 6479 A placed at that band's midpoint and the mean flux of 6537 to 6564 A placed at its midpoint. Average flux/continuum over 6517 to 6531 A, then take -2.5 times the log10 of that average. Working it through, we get 0.019 mag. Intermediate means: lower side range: 32.8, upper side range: 31.4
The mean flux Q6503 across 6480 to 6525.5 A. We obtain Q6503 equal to 31.1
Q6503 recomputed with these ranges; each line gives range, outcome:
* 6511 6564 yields 31.2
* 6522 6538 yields 31.3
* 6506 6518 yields 29.2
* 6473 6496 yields 32.4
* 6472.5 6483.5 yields 32.4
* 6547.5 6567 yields 31.8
